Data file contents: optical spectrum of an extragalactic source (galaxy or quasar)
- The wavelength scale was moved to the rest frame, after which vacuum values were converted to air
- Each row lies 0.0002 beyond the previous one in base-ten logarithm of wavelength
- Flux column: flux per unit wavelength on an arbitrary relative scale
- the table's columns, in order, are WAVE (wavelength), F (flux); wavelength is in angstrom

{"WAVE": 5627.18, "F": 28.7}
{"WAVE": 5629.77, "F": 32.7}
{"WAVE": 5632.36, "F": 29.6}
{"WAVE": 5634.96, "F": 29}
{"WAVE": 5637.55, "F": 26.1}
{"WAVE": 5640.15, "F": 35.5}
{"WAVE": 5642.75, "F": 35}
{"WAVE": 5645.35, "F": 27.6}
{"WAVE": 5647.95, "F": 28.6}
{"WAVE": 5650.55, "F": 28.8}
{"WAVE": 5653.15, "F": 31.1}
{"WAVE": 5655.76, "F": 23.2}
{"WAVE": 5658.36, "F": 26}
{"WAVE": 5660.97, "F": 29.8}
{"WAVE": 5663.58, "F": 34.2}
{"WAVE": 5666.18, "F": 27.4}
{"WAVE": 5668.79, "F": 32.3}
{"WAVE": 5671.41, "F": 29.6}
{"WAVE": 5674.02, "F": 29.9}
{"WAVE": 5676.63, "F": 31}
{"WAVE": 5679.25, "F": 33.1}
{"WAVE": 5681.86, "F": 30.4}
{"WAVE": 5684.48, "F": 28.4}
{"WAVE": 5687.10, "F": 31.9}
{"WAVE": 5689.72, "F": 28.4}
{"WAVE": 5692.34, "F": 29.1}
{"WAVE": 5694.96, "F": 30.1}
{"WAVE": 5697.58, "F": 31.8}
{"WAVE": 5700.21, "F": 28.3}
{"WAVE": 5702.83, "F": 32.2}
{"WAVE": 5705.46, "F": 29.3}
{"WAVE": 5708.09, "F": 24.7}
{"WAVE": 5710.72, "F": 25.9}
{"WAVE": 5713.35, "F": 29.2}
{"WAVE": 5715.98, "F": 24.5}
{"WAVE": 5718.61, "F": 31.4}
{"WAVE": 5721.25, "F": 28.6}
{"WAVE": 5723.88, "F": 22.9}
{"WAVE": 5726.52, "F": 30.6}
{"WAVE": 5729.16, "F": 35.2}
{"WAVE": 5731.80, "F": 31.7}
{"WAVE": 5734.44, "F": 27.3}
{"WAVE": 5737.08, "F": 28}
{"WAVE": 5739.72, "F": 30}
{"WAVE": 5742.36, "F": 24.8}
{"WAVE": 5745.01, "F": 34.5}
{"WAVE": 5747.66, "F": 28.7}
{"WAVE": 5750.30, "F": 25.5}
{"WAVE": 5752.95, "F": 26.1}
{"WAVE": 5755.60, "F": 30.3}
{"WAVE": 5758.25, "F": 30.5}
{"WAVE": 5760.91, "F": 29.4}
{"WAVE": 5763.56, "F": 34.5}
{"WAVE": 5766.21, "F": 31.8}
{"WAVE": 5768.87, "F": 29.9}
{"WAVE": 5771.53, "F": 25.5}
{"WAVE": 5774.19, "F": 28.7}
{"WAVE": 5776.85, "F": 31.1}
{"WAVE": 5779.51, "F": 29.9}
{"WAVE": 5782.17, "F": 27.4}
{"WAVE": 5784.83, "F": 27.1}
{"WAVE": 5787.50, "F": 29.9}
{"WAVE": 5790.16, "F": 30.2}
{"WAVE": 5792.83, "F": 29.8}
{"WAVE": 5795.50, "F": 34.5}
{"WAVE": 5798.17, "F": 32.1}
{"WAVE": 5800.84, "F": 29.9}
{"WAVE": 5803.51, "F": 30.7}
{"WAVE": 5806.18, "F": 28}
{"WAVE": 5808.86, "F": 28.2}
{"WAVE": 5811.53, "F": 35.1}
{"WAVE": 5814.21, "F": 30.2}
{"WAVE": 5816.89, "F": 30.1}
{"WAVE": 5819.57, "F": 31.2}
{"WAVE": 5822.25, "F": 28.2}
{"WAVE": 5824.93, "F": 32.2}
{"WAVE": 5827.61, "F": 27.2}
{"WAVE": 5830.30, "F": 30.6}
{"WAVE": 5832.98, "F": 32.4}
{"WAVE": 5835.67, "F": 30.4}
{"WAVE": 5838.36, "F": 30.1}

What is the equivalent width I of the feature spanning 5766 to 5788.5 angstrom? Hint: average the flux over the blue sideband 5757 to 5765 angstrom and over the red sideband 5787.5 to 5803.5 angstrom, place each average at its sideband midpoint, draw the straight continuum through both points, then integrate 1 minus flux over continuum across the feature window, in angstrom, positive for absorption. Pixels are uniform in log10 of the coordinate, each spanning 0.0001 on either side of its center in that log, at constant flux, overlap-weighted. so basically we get 1.8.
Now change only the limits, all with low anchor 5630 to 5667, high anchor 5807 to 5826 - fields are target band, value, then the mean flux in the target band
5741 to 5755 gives 1.0 angstrom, 28.1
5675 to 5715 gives 0.4 angstrom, 29.5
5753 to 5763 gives 0.1 angstrom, 29.9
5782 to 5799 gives 0.1 angstrom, 30.3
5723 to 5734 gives 0.0 angstrom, 30.1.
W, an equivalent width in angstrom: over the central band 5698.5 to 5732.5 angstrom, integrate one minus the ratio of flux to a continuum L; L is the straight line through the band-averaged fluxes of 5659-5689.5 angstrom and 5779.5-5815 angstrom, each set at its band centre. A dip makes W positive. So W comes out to 1.8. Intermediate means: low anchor 30.5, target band 28.8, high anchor 30.2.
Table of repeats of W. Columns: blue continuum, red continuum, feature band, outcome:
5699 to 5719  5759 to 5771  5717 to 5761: 0.7 angstrom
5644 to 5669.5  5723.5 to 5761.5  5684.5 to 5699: -0.6 angstrom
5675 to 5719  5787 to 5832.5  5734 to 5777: 1.1 angstrom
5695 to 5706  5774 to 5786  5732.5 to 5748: 0.3 angstrom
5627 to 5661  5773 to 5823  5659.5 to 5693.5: -1.0 angstrom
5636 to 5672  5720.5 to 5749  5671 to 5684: -0.5 angstrom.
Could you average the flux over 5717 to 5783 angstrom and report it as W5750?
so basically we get 29.4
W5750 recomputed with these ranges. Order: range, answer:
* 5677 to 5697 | 30.3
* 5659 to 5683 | 30.7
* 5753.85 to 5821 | 30.2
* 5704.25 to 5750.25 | 28.6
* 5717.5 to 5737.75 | 29.5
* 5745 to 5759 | 28.7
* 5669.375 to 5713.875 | 29.7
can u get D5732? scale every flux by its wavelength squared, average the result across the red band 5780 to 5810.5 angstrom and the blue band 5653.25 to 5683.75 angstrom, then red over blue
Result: 1.05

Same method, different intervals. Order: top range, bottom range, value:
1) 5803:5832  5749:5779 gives 1.05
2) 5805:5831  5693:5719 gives 1.09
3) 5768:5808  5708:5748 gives 1.05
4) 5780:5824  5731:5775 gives 1.05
